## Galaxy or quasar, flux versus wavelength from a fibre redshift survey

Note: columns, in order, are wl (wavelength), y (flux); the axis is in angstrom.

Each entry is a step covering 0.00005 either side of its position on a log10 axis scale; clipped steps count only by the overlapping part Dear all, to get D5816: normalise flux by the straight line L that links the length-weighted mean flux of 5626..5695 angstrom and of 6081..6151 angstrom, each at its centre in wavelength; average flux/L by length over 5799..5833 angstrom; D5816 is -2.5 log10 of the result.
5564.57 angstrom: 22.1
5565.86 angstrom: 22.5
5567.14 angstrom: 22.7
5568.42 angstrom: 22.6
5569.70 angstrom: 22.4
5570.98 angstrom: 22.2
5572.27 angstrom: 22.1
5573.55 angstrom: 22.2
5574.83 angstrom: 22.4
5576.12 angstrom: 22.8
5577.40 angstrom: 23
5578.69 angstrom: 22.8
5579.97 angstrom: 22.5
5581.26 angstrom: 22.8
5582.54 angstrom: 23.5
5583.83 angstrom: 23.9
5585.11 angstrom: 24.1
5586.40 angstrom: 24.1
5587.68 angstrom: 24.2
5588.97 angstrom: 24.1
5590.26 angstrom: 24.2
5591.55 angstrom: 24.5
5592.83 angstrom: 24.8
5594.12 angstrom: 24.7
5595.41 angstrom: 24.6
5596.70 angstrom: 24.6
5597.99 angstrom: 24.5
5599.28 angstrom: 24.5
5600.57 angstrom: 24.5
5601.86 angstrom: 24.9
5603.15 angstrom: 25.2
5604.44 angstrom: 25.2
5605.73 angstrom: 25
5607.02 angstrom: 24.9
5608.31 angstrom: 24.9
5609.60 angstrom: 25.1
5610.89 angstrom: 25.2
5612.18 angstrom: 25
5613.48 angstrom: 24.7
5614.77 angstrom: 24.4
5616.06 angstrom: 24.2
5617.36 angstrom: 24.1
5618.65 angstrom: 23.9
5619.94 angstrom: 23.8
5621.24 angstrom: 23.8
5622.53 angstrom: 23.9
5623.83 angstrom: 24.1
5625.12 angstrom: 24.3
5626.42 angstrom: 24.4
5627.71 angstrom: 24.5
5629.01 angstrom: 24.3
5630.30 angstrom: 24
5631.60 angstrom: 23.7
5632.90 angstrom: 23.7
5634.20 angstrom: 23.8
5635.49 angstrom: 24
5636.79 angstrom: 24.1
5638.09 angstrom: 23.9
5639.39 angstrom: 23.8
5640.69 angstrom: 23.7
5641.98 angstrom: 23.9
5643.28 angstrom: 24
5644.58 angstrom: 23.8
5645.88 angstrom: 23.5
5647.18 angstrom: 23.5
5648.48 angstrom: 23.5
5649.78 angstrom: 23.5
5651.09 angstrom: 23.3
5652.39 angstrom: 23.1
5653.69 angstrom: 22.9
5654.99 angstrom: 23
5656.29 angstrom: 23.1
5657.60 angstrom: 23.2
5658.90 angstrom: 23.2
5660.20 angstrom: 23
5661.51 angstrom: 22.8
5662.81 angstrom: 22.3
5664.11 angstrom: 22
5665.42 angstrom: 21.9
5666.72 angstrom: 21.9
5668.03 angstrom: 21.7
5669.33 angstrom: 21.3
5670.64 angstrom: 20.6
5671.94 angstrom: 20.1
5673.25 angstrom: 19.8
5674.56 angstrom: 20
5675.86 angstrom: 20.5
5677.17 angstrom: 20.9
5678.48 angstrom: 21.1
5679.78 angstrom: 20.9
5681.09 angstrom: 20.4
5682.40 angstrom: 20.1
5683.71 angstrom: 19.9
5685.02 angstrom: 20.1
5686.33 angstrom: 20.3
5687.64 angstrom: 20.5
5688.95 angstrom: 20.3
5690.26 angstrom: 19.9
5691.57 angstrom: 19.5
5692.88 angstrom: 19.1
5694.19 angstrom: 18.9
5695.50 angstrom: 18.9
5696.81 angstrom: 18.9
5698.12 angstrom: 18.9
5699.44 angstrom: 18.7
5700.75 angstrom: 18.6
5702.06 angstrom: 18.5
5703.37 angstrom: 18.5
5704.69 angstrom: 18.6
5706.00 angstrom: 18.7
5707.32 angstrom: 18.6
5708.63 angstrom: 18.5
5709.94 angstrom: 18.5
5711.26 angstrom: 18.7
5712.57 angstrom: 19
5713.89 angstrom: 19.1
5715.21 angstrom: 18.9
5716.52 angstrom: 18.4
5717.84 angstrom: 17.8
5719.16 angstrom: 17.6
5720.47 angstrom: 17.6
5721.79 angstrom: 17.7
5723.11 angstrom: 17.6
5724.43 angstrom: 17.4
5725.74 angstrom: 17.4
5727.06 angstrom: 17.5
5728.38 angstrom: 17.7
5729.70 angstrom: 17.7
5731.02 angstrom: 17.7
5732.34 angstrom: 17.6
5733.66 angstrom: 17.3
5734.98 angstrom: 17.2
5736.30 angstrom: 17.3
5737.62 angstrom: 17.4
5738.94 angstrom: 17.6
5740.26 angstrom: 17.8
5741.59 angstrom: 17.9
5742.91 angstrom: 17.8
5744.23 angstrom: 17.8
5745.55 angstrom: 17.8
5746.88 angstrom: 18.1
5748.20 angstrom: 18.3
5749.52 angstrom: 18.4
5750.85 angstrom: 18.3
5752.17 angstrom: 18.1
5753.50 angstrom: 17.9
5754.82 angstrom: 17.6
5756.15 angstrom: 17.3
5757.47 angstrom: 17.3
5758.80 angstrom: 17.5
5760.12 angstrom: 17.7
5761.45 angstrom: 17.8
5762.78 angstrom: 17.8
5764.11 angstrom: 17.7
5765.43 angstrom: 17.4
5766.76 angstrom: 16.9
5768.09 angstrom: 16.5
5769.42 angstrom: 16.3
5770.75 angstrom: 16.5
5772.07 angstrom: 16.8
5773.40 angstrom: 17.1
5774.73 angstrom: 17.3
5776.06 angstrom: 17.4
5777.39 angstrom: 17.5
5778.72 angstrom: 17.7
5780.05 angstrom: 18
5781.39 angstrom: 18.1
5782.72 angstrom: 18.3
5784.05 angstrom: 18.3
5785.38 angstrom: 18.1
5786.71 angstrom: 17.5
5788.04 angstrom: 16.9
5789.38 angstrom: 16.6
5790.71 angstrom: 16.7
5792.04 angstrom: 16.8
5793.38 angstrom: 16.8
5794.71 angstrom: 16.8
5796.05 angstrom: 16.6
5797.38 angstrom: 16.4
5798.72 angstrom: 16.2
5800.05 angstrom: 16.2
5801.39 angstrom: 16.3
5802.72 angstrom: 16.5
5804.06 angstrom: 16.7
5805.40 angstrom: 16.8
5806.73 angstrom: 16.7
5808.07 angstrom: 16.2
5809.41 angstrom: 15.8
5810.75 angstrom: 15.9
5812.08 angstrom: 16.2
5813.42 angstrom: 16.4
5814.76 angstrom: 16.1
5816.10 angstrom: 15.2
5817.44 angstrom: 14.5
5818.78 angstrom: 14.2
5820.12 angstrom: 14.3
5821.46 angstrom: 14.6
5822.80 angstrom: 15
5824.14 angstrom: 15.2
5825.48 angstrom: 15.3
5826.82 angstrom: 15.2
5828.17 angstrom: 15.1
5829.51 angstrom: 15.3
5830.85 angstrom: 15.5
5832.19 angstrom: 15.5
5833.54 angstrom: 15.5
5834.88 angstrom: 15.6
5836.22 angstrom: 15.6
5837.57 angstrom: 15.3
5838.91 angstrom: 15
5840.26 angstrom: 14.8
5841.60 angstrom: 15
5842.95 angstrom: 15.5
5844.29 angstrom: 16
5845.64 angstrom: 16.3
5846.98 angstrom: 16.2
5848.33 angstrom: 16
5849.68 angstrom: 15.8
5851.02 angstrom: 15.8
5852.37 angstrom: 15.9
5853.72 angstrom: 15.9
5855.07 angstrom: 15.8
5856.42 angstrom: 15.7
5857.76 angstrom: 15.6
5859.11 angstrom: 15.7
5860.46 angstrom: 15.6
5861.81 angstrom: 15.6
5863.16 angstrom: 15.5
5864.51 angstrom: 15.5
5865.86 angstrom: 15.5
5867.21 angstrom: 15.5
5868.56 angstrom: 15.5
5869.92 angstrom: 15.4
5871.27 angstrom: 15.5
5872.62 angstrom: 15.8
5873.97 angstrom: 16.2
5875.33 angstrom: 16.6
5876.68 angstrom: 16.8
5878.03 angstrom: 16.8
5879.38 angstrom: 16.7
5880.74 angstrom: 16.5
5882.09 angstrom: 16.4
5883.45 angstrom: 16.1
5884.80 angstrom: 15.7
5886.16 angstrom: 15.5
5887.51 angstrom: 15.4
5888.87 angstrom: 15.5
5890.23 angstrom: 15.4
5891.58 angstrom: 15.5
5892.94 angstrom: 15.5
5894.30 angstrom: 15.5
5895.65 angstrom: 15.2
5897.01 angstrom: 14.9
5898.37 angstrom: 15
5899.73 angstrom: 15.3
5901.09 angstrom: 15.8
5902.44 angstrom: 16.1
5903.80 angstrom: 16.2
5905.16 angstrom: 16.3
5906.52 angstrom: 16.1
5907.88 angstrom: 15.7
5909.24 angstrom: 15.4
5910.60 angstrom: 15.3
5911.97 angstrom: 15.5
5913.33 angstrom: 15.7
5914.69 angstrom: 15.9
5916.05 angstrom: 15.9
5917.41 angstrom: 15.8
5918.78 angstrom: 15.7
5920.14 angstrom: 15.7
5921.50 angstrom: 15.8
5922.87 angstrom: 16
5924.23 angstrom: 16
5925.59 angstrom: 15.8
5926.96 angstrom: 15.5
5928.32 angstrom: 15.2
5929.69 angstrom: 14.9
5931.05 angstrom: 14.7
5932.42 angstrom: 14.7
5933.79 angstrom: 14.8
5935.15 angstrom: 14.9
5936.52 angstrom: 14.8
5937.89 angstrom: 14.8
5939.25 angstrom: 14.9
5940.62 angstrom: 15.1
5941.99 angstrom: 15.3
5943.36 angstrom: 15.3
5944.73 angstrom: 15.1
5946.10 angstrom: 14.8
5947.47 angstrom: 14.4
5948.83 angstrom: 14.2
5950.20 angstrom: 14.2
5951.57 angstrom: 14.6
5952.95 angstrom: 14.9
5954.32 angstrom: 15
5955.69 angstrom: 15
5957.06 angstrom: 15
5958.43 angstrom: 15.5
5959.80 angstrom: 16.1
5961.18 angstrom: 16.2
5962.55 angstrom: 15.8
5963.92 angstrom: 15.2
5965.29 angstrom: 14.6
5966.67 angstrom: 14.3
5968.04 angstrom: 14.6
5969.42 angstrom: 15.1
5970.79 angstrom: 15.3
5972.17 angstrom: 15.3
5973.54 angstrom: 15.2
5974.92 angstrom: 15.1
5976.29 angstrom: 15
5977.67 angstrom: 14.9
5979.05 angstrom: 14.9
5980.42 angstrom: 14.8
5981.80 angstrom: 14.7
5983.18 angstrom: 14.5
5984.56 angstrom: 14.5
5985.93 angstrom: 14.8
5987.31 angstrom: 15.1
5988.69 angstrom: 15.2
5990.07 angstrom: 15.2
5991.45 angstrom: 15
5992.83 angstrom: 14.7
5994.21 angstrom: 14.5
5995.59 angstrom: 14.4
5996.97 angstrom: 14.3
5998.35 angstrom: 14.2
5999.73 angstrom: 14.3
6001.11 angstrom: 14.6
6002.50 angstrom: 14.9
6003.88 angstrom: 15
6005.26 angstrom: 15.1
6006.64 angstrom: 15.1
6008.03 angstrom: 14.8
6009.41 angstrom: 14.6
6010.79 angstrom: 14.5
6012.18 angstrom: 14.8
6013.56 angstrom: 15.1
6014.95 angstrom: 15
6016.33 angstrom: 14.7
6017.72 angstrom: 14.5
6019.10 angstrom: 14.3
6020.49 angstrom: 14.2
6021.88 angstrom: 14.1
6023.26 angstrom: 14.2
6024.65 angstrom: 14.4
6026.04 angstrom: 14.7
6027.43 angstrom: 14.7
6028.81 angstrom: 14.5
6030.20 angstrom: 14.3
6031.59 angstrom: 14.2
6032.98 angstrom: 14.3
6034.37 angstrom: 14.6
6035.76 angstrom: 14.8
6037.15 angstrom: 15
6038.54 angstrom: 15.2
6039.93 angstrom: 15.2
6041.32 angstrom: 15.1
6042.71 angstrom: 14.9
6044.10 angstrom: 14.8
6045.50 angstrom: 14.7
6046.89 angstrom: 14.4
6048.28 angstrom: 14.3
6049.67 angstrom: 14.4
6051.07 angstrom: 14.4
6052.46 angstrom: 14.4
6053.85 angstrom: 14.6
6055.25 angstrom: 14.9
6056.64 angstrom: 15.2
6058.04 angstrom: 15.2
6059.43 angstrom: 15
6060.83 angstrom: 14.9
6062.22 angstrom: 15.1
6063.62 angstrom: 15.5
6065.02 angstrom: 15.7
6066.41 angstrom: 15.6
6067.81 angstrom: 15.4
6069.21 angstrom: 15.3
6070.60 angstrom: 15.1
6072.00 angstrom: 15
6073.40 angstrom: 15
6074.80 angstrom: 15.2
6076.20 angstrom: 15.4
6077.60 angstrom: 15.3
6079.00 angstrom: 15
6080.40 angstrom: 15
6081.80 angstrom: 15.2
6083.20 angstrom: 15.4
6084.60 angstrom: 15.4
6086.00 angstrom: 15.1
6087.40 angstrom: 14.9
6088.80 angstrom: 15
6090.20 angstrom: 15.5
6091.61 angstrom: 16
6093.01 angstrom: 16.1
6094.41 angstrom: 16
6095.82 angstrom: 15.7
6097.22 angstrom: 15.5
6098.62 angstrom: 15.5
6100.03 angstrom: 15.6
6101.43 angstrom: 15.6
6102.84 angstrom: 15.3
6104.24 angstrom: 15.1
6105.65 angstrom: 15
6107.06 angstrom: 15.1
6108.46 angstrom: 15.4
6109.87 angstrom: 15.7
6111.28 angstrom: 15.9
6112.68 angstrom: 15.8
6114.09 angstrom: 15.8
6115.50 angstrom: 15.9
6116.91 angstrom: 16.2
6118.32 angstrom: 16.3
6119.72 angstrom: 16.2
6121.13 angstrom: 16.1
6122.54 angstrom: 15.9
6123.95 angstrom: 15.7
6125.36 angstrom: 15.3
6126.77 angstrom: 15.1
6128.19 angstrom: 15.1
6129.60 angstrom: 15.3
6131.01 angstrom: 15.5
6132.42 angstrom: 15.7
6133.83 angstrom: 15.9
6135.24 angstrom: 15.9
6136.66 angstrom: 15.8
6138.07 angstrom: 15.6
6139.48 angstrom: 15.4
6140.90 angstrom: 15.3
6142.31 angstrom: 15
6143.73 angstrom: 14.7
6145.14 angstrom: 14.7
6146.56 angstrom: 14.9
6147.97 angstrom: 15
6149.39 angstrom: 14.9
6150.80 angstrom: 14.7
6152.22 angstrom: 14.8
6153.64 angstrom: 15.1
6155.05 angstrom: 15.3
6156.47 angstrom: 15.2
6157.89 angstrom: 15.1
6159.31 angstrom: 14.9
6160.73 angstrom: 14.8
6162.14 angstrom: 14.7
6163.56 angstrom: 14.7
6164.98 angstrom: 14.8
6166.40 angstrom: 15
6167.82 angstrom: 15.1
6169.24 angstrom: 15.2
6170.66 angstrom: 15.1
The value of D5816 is 0.261 mag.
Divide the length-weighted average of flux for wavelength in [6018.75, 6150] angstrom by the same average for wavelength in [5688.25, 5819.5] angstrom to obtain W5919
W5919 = 0.86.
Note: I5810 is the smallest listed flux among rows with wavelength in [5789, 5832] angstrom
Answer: 14.2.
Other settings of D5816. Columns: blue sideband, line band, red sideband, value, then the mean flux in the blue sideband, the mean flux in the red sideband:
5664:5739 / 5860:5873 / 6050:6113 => 0.126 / 19.1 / 15.3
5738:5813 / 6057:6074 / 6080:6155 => 0.034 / 17.2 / 15.4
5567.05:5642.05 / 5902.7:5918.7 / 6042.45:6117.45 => 0.163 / 24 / 15.2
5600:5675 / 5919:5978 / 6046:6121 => 0.178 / 23.5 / 15.3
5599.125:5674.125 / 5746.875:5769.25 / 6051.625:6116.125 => 0.207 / 23.6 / 15.3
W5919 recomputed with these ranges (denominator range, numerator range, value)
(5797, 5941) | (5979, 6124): 0.96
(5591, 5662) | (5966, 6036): 0.61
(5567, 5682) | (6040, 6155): 0.65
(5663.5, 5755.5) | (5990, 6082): 0.78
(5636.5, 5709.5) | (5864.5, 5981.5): 0.73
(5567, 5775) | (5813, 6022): 0.73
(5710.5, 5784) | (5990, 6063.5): 0.83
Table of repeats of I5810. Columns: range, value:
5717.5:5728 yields 17.4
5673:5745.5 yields 17.2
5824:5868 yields 14.8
